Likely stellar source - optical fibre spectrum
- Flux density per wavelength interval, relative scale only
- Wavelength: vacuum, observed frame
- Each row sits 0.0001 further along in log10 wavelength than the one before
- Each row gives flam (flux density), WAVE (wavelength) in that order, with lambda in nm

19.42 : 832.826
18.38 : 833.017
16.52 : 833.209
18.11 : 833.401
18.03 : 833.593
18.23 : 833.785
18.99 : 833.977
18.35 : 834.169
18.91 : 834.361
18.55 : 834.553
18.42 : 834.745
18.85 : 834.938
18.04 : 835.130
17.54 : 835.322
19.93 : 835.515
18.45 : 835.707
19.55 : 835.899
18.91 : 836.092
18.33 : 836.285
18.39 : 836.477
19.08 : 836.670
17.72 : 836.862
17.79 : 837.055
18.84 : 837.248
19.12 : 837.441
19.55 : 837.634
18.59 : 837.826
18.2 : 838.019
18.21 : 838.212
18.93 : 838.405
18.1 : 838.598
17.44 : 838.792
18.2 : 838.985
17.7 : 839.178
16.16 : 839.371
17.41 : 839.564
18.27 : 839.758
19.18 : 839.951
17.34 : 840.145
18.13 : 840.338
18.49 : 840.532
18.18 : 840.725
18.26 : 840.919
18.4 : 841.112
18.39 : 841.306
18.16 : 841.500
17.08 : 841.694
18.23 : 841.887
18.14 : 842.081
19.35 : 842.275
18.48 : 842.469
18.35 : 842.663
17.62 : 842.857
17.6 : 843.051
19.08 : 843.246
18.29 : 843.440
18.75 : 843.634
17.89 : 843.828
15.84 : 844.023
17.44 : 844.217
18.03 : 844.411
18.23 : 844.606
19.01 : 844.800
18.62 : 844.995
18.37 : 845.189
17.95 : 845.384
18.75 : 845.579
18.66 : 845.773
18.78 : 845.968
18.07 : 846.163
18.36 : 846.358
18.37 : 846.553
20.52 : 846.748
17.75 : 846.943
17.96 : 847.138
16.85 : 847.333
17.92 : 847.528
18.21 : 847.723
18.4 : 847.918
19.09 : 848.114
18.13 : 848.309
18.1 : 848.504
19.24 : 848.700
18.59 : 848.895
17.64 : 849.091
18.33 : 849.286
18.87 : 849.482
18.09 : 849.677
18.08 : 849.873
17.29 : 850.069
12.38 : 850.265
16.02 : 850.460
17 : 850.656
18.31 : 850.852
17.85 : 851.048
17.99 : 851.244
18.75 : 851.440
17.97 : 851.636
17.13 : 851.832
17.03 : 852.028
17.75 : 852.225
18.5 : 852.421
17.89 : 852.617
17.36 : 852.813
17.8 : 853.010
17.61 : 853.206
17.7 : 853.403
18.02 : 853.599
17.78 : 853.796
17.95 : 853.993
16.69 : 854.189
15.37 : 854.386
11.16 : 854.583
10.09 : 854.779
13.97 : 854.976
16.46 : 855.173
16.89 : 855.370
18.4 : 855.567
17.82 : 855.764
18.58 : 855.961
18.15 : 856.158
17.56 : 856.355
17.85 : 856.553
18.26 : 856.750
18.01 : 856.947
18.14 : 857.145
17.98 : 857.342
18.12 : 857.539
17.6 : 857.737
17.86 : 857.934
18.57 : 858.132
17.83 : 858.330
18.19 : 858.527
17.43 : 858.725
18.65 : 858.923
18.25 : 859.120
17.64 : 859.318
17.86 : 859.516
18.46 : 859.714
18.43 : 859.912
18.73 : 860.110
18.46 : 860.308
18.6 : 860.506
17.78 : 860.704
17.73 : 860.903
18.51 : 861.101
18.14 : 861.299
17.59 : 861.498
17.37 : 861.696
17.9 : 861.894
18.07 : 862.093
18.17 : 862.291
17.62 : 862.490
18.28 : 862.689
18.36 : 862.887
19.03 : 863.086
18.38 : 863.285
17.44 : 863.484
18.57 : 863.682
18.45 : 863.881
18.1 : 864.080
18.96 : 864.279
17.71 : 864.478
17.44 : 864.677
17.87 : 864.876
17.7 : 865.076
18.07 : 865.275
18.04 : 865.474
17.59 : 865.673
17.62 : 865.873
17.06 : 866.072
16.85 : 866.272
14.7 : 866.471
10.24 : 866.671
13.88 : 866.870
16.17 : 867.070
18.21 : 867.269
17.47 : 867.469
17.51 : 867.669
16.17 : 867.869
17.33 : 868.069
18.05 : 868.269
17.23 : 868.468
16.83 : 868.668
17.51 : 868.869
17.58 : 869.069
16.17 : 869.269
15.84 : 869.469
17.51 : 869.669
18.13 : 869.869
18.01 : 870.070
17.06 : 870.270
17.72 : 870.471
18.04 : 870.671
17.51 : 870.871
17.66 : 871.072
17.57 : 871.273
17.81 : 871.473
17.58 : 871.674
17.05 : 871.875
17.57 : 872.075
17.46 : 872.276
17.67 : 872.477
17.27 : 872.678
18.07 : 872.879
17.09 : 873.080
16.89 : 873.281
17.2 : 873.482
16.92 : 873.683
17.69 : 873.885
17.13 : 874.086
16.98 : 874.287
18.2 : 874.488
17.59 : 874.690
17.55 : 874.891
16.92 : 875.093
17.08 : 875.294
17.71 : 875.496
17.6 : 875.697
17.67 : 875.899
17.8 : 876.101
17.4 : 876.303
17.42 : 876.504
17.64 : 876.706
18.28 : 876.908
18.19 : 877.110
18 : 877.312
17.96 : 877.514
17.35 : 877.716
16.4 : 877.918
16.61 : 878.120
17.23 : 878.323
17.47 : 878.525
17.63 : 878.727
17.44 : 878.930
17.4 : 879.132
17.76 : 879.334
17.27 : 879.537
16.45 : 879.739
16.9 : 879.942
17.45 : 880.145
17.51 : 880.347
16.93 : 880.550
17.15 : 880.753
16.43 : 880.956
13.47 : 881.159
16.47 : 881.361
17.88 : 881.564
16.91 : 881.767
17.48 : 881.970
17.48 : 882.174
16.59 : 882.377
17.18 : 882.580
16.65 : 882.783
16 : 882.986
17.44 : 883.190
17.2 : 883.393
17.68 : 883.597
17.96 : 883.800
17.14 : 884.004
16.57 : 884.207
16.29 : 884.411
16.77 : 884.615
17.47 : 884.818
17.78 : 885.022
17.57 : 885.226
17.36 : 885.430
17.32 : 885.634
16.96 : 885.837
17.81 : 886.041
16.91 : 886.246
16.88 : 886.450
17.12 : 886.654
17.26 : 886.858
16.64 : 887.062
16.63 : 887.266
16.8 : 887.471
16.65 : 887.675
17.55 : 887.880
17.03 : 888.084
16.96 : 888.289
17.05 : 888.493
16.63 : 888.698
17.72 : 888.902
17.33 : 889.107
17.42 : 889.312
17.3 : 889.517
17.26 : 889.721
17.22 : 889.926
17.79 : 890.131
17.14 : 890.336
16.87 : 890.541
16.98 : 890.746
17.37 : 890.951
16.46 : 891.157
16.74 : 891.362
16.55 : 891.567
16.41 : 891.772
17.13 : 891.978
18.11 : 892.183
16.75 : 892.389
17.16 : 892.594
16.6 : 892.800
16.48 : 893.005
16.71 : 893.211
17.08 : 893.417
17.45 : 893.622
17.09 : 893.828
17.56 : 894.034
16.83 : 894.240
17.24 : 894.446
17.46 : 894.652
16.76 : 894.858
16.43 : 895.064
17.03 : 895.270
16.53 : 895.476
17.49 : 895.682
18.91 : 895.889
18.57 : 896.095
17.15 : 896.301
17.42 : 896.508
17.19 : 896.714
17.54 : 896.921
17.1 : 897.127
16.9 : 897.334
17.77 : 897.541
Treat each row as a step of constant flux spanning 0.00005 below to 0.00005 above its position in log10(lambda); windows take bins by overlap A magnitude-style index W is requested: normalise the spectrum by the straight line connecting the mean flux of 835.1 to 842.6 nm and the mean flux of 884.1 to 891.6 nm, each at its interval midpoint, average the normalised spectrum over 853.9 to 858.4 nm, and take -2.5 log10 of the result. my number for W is 0.060 mag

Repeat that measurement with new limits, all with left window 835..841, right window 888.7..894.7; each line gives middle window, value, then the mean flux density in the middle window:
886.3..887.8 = 0.022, 16.9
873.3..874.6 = 0.011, 17.3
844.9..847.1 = -0.024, 18.5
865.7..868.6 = 0.083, 16.4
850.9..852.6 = 0.008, 17.9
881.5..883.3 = 0.017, 17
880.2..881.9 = 0.045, 16.6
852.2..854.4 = 0.022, 17.6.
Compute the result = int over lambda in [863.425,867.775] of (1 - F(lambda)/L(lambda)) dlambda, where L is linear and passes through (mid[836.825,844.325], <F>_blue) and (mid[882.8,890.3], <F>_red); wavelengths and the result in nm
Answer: 0.13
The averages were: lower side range 18.1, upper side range 17.1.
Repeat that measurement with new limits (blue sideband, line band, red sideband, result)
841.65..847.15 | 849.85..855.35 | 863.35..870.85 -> 0.37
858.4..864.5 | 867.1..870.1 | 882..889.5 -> 0.10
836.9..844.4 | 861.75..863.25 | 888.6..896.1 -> -0.04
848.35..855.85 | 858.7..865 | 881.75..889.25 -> -0.38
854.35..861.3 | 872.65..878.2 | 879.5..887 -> -0.10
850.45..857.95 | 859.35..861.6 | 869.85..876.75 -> -0.11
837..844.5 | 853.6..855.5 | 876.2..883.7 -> 0.26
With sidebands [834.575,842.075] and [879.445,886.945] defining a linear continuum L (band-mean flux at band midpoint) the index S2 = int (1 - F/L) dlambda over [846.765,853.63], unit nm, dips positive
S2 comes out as 0.07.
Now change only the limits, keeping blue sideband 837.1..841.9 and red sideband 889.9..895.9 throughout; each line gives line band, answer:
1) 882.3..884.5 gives 0.03 nm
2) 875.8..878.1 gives -0.03 nm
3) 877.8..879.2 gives 0.01 nm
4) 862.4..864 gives -0.05 nm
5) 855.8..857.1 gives -0.02 nm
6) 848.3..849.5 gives -0.03 nm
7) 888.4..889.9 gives -0.01 nm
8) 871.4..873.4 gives 0.00 nm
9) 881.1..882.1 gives 0.04 nm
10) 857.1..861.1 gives -0.08 nm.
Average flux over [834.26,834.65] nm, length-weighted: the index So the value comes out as 18.7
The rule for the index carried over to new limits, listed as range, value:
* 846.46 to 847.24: 18.6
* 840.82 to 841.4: 18.3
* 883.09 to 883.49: 17.3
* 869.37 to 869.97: 17.2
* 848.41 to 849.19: 18.4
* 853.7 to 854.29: 17.5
